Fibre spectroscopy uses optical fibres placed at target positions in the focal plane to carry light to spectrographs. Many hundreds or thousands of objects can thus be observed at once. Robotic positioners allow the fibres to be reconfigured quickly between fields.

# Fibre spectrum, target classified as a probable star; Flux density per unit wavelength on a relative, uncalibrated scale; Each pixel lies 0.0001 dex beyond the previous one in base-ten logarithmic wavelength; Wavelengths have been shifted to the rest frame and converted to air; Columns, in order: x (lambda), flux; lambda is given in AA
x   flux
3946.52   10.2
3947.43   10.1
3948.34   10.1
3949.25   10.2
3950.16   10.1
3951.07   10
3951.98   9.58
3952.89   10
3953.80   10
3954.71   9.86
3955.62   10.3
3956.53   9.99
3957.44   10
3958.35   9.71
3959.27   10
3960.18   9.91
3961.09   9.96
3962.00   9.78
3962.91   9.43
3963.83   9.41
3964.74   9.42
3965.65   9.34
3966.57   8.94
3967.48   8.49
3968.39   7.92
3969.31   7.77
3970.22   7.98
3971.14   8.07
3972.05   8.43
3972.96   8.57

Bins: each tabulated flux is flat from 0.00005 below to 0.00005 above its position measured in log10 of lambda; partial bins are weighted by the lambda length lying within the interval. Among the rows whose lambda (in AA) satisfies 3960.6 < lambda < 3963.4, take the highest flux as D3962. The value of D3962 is 9.96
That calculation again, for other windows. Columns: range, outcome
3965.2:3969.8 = 9.34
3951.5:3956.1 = 10.3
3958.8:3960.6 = 10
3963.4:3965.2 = 9.42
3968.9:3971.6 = 8.07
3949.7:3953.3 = 10.1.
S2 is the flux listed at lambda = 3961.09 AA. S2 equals 9.96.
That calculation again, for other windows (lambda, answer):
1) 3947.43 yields 10.1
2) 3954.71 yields 9.86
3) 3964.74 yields 9.42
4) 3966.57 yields 8.94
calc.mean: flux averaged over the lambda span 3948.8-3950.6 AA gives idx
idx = 10.1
